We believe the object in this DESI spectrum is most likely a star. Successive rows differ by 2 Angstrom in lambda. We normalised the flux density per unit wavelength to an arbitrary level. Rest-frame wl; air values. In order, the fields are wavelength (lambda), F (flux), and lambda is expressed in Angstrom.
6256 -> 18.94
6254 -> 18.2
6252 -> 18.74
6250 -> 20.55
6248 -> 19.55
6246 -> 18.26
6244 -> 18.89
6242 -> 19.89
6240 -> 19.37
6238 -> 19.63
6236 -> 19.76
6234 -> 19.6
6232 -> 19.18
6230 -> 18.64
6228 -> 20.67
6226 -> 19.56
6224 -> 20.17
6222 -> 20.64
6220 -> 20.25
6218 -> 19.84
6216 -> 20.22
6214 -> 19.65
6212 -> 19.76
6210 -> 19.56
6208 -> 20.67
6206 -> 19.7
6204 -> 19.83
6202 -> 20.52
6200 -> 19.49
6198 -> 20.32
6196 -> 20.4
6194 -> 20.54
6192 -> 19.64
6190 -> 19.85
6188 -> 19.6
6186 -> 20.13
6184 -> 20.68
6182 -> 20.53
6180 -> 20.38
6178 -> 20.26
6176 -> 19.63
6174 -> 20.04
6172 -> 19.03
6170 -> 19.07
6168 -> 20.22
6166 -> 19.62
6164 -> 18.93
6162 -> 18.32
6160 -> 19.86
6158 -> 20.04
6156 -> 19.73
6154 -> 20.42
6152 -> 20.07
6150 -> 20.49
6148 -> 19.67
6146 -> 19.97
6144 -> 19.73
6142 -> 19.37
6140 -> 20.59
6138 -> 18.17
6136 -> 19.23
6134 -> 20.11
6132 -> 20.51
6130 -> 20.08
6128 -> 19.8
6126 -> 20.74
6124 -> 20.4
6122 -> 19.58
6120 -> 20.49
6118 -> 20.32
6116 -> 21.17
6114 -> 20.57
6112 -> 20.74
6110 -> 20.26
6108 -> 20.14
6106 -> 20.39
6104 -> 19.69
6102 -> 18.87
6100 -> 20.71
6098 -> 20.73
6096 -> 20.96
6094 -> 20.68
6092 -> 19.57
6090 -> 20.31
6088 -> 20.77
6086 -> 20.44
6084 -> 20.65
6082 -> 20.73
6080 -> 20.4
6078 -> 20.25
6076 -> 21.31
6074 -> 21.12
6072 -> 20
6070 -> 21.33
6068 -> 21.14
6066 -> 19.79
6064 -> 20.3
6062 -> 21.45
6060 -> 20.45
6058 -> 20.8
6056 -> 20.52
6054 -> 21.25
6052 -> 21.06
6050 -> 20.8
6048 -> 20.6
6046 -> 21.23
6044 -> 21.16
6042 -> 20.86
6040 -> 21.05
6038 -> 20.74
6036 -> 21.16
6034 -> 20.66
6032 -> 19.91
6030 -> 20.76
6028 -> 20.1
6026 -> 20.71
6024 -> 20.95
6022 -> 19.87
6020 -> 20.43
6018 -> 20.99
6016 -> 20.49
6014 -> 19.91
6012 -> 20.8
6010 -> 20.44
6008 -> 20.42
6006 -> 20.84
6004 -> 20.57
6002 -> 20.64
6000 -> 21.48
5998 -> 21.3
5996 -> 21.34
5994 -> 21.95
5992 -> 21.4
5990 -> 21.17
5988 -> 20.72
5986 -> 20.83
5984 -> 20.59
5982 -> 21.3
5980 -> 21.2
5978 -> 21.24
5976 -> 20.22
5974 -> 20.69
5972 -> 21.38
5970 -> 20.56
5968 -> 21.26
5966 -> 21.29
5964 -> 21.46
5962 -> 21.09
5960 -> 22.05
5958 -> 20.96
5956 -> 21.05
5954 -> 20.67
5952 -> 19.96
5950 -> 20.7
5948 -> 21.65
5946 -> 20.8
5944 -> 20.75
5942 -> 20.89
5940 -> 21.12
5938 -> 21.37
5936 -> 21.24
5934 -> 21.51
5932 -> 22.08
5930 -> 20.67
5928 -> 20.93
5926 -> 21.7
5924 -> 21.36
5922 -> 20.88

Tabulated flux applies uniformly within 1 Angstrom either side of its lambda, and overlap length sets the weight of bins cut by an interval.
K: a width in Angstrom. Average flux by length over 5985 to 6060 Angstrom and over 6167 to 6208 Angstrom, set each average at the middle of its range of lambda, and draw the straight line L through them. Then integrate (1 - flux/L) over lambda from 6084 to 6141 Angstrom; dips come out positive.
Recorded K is 0.4 Angstrom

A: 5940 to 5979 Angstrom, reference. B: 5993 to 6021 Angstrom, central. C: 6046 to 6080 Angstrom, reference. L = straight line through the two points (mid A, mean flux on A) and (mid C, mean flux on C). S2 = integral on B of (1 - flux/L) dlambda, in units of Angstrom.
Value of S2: 0.1 Angstrom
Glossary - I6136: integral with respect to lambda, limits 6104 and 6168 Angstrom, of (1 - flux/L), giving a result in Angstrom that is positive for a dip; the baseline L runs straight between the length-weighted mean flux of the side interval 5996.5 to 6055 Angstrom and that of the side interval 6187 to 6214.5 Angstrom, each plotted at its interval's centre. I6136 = 0.9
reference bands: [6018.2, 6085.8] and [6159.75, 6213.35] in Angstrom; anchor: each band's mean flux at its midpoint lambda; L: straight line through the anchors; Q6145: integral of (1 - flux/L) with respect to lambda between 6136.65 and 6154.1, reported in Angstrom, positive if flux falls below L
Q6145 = 0.3 Angstrom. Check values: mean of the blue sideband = 20.7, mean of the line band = 19.8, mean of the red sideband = 19.9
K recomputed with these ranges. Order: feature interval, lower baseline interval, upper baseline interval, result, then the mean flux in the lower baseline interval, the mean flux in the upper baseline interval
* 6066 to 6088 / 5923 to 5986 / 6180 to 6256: -0.2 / 21.1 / 19.8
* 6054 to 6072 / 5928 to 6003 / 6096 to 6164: -0.2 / 21.1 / 20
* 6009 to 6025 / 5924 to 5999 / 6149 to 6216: 0.3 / 21.1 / 19.9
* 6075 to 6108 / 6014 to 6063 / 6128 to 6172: -0.2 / 20.7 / 19.7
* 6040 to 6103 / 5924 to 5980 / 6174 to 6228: -0.2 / 21.1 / 20.1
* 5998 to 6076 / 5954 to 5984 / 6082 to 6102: 0.1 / 21.1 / 20.5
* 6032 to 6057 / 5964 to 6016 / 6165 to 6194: -0.3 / 20.9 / 19.9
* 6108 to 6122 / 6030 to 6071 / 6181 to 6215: 0.0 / 20.8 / 20.1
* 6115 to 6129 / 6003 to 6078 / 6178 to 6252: 0.0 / 20.7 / 19.9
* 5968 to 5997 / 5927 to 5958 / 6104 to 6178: -0.3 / 21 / 19.9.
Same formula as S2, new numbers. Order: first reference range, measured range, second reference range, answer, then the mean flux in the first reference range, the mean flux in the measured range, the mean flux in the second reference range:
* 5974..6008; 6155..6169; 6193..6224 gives 0.5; 21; 19.5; 20.1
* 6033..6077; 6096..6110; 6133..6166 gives 0.1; 20.9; 20.2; 19.7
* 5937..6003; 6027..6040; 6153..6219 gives 0.1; 21.1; 20.6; 19.9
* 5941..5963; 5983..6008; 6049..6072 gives -0.2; 21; 21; 20.8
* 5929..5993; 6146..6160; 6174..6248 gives 0.1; 21.1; 20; 19.9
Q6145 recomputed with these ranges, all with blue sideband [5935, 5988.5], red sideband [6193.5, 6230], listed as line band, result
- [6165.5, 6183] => 0.3 Angstrom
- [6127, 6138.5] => 0.4 Angstrom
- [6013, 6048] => 0.2 Angstrom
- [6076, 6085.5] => 0.0 Angstrom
